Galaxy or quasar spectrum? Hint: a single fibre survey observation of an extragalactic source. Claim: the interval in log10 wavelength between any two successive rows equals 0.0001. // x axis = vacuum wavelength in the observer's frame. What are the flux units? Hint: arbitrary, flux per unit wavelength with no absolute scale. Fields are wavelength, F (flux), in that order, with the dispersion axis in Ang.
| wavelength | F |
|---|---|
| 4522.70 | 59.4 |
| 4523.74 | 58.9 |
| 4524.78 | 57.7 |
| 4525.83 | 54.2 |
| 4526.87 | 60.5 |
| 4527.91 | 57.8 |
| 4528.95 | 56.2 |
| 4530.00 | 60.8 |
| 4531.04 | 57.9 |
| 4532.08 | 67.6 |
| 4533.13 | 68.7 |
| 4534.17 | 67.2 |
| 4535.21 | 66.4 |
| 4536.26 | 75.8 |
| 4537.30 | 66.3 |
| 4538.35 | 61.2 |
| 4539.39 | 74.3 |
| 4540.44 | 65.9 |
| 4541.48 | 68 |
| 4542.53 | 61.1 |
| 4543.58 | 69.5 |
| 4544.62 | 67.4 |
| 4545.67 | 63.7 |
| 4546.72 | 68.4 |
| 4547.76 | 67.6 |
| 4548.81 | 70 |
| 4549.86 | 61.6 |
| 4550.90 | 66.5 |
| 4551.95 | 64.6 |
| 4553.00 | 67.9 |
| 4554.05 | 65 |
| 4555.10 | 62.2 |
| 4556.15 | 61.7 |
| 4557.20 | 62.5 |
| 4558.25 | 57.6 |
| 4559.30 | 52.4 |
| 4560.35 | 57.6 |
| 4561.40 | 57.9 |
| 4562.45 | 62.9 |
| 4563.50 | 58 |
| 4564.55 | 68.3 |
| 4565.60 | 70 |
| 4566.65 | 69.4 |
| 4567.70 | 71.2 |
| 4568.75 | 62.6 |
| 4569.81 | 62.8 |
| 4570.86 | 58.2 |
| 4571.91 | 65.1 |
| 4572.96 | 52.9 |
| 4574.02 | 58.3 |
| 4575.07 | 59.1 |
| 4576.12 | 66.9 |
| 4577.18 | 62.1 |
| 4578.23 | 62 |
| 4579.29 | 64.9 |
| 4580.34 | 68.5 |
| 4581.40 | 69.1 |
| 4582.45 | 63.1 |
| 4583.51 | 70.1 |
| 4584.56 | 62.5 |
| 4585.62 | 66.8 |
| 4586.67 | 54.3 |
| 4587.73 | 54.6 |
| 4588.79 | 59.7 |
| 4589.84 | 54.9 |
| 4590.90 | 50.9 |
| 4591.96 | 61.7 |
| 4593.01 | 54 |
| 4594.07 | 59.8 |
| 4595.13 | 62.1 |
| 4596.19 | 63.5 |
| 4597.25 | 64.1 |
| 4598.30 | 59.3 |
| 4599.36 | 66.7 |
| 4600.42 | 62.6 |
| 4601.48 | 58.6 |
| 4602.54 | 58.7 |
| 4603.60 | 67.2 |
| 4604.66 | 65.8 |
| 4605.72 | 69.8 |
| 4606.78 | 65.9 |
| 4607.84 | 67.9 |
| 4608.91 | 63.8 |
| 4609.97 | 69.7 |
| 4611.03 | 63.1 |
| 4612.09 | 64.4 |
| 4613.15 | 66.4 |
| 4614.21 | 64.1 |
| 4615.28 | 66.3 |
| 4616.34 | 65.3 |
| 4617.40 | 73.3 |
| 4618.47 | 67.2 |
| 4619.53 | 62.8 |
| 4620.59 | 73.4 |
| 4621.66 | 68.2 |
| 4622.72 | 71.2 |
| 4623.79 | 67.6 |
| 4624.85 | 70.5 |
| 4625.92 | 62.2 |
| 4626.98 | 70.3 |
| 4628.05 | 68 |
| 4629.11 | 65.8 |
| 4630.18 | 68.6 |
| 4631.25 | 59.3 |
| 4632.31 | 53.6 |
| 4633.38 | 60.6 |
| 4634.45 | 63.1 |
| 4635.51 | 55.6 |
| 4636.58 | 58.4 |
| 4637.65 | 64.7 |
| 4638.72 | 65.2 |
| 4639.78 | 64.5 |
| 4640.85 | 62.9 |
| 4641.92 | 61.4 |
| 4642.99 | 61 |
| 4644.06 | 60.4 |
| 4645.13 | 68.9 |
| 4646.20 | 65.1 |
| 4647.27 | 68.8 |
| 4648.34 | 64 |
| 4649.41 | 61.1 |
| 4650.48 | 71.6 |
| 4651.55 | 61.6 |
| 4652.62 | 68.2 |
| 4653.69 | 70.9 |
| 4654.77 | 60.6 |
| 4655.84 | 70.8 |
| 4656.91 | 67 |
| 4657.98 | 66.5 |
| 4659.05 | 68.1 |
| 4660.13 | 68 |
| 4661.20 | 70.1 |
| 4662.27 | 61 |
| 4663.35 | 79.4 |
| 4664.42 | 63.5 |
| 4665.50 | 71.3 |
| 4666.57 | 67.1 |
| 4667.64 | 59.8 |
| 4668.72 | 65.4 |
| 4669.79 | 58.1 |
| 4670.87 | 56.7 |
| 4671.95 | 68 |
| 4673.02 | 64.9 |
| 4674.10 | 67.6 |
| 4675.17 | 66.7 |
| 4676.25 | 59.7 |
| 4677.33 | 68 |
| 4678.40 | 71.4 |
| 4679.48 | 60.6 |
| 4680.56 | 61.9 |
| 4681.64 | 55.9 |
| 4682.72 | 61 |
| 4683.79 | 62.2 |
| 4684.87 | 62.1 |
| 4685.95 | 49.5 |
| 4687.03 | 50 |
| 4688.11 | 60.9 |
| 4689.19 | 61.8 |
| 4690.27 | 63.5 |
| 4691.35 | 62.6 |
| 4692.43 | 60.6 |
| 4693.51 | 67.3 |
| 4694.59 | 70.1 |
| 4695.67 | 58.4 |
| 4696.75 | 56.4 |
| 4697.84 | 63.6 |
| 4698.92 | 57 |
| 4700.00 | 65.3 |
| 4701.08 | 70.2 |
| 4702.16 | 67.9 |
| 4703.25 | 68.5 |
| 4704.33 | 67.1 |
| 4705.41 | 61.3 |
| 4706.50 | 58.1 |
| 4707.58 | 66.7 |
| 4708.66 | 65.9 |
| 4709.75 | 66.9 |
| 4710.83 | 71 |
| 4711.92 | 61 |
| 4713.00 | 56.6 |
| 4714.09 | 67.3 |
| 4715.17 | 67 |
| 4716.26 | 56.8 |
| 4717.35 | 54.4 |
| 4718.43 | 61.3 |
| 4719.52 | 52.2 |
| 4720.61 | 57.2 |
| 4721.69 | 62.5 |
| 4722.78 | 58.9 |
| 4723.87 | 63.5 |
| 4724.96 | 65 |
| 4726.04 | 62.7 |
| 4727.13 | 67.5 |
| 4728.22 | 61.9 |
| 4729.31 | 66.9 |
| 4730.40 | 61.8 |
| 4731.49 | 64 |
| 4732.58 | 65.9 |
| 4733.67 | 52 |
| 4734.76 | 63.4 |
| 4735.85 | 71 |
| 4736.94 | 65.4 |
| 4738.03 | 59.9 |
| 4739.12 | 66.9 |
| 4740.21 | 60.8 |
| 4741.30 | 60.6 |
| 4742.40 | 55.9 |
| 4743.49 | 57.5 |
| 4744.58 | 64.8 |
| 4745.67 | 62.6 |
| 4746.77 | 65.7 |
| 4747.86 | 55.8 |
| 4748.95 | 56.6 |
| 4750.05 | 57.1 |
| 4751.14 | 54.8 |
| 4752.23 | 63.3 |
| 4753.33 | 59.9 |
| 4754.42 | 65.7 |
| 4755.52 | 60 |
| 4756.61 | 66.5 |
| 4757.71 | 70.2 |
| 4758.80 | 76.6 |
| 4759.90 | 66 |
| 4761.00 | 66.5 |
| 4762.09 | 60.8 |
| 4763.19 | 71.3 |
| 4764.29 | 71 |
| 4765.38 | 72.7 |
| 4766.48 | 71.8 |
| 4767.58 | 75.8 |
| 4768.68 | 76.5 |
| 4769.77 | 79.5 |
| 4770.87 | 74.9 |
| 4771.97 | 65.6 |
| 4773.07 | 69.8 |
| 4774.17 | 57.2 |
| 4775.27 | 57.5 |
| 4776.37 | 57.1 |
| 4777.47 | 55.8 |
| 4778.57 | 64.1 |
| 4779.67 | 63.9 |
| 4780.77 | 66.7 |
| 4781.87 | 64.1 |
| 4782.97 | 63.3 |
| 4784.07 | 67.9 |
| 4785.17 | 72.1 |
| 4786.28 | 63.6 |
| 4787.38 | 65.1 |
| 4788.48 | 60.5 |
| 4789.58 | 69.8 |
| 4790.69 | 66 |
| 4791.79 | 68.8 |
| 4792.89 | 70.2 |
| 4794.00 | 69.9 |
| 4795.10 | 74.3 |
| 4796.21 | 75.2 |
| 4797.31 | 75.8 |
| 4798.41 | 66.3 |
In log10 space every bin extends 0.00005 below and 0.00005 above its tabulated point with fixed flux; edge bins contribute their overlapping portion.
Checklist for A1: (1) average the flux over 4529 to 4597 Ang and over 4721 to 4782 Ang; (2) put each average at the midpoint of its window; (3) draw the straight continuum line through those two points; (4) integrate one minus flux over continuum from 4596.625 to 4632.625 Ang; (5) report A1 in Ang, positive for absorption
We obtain -1.20 Ang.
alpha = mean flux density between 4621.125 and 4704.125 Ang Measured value 64.2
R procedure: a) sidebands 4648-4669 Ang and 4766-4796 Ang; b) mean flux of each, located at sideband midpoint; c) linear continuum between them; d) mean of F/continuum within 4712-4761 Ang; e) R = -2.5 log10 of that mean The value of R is 0.083 mag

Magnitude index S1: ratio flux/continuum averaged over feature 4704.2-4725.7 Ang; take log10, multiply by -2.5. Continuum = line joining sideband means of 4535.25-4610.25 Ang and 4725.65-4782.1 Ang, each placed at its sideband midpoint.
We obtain 0.04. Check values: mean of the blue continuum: 63.5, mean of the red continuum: 64.5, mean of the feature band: 62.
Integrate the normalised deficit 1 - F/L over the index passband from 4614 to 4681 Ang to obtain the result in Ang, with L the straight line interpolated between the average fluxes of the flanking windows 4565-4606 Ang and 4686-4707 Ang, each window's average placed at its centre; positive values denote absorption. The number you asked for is -3.23 Ang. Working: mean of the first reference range 62.4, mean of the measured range 65.4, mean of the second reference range 62.4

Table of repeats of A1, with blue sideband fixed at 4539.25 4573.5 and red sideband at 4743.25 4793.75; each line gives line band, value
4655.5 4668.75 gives -0.6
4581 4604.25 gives 1.1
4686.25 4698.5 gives 0.7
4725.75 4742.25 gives 0.5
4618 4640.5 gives -0.1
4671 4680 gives -0.1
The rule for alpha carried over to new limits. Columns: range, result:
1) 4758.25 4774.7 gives 70.4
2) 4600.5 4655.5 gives 65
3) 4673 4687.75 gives 61.4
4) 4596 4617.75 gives 65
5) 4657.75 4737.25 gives 63.2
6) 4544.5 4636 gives 63.6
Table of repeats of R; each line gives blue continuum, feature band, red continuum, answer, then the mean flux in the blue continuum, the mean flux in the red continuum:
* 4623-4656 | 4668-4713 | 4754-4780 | 0.05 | 64.3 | 67.4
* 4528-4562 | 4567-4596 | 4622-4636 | 0.05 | 64.3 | 64.4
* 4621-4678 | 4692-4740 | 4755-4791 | 0.05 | 65.2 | 67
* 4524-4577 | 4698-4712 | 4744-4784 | -0.01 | 63.5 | 65.4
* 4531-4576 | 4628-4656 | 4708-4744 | -0.01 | 64.4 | 62.2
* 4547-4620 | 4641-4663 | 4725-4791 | -0.03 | 63.2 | 64.7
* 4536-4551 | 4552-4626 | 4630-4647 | 0.02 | 67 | 62.1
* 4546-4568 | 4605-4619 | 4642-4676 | -0.03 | 63.9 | 65.8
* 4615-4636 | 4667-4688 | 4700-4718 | 0.05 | 65.7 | 64.2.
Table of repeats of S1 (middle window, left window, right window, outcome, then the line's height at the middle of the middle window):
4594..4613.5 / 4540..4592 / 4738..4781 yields -0.02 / 63.3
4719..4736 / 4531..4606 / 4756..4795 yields 0.08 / 66.5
